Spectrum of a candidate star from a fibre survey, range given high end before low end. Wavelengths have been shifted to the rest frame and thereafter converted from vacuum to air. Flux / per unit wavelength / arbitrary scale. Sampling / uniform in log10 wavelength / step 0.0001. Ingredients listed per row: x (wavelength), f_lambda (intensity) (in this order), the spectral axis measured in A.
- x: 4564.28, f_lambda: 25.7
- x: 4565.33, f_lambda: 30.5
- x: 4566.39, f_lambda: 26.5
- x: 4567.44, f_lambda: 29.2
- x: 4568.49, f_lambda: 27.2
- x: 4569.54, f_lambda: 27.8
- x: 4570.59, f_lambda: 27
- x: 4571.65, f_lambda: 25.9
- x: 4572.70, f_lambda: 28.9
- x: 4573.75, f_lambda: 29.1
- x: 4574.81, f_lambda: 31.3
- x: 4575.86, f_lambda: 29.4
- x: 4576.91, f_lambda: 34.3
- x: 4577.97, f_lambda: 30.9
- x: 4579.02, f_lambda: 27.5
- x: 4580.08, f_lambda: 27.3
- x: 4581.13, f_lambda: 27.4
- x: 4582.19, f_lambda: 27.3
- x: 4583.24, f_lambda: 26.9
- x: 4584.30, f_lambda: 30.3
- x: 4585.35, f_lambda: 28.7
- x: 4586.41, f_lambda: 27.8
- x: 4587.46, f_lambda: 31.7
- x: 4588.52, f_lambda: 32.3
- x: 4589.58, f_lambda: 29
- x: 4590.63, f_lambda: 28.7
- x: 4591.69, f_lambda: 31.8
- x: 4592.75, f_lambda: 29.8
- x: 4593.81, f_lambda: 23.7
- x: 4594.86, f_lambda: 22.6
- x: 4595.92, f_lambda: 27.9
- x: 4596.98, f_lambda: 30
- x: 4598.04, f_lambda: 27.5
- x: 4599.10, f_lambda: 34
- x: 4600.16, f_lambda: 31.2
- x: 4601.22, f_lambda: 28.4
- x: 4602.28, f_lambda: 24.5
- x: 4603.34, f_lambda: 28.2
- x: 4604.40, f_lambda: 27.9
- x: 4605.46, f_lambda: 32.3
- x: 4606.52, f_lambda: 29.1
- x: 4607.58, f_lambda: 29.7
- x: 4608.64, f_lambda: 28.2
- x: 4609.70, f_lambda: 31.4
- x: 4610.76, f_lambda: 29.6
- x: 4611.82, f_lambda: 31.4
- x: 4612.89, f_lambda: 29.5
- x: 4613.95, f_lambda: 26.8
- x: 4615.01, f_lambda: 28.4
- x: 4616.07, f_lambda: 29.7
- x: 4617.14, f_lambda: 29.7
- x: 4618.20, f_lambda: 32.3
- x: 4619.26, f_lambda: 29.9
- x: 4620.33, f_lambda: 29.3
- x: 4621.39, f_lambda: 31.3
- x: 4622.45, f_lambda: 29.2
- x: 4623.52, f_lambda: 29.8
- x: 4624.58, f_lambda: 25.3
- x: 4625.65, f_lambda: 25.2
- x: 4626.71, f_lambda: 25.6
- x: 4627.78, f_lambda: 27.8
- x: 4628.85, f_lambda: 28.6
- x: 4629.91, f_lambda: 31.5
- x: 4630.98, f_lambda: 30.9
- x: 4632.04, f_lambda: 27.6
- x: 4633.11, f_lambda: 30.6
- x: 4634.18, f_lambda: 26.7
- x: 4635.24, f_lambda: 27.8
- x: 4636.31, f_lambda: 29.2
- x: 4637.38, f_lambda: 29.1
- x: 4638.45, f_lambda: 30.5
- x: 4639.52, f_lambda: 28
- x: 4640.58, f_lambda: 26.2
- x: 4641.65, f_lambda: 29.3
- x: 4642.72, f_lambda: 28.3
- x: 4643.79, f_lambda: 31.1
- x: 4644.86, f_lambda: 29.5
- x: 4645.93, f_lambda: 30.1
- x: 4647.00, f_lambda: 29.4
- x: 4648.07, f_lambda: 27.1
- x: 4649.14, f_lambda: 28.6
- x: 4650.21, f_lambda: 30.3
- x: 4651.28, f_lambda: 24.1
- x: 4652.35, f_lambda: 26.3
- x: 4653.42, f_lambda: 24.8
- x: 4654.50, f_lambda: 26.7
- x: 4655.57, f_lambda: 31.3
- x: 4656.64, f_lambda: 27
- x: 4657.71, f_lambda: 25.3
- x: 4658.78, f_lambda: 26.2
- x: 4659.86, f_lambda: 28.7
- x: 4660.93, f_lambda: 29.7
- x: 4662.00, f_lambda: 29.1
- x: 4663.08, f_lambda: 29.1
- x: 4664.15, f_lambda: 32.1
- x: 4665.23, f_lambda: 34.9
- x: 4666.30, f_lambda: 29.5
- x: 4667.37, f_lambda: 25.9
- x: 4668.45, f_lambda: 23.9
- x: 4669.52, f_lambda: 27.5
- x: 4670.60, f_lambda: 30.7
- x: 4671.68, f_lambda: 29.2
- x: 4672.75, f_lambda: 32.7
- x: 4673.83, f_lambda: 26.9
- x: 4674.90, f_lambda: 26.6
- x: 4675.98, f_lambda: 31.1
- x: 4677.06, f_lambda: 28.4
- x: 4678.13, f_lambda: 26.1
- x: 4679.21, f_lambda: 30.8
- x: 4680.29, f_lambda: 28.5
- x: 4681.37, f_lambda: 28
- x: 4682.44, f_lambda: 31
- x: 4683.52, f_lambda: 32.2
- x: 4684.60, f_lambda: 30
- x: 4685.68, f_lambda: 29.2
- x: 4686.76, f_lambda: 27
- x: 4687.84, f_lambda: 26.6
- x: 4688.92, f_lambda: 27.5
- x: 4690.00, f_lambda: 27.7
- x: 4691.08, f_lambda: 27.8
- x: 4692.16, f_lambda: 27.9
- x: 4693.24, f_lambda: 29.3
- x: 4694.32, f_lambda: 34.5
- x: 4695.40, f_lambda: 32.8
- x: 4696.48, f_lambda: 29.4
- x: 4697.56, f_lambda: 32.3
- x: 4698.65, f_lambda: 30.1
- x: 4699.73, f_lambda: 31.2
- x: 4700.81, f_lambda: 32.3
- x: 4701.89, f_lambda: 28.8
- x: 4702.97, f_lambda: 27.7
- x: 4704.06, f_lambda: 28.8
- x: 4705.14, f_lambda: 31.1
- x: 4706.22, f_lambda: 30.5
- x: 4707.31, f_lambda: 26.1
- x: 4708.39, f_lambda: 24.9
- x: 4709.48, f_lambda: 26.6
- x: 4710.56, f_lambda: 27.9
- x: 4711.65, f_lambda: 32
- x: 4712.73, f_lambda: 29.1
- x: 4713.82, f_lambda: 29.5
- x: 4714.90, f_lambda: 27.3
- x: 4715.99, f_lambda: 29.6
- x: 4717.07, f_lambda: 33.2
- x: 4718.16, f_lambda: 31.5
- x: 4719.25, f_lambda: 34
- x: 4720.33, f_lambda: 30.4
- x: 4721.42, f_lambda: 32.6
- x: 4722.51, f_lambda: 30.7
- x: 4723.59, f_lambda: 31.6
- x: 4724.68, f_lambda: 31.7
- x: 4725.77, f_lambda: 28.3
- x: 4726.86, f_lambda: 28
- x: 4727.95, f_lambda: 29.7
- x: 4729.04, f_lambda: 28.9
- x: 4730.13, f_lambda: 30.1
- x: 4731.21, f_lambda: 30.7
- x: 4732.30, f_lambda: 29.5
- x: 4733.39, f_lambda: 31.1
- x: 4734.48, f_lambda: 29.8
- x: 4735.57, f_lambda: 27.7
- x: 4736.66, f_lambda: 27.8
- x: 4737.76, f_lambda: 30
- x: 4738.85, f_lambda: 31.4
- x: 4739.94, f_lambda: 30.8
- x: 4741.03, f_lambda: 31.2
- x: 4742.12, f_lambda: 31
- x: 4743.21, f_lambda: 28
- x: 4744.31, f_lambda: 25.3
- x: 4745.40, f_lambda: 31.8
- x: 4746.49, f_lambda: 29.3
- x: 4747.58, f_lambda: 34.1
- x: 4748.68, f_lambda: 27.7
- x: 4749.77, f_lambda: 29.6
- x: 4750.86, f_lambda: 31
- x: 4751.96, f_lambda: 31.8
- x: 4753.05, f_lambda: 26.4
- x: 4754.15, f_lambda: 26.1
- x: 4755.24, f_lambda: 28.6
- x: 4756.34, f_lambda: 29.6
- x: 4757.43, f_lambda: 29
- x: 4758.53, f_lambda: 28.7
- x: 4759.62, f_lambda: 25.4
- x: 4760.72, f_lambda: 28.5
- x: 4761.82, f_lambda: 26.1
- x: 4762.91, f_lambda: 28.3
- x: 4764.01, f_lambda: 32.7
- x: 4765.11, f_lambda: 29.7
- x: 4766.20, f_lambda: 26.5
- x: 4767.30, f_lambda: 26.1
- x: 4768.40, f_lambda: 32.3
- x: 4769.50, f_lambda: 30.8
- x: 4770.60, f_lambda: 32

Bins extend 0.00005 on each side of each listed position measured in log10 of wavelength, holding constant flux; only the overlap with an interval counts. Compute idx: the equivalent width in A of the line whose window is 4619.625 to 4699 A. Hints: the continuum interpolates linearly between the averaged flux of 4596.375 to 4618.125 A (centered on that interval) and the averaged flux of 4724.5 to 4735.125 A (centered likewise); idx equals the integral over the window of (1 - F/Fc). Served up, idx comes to 2.0 A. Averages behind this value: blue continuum 29.4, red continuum 29.7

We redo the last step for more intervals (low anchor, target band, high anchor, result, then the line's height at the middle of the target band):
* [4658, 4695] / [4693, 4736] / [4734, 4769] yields -1.4 A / 29.1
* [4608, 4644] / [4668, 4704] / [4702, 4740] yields 0.2 A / 29.4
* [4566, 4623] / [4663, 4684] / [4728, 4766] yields 0.0 A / 29.2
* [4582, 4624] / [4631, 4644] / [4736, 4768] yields 0.2 A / 29.2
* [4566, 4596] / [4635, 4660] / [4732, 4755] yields 0.8 A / 29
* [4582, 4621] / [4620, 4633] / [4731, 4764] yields 0.3 A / 29.2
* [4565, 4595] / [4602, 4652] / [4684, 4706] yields 0.4 A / 29.1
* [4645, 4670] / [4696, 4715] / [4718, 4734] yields 0.4 A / 29.9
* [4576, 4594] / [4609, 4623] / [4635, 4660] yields -0.6 A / 28.7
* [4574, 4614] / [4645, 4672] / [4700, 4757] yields 1.0 A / 29.4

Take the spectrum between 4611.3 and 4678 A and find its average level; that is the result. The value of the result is 28.7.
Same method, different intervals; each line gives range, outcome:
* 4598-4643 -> 29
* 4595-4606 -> 28.9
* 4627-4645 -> 28.9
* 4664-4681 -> 29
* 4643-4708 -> 29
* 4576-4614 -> 29.1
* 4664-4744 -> 29.6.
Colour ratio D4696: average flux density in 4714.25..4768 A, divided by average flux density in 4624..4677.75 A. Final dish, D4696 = 1.04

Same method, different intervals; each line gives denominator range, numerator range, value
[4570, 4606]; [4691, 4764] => 1.03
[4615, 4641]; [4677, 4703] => 1.02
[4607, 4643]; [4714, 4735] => 1.05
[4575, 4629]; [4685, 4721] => 1.02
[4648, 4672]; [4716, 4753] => 1.07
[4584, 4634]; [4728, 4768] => 1.00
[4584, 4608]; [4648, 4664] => 0.96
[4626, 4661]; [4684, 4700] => 1.04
